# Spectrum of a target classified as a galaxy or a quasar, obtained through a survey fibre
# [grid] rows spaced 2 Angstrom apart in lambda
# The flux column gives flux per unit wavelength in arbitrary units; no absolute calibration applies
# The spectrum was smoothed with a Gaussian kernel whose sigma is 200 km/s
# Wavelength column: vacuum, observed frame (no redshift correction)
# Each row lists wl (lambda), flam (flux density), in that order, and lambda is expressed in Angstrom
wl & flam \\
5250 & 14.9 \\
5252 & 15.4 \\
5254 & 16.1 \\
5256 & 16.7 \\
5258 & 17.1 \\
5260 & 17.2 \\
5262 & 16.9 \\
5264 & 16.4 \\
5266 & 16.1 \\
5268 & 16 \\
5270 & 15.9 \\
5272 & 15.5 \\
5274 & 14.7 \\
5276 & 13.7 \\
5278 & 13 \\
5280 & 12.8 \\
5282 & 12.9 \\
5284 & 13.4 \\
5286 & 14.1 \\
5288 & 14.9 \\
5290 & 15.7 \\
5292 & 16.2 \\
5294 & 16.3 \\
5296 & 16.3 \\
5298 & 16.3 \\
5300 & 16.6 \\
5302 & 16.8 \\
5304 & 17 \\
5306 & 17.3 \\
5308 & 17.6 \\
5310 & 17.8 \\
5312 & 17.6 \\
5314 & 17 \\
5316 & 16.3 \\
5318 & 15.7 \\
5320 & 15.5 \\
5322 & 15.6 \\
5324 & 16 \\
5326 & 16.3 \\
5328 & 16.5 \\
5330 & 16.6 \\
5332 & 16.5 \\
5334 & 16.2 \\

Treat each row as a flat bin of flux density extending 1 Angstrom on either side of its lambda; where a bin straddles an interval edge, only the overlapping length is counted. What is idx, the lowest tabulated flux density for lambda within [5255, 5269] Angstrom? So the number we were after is 16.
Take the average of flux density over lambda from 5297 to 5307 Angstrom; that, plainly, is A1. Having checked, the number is 16.8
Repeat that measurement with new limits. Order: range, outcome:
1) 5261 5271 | 16.3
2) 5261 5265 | 16.6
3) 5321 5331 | 16.2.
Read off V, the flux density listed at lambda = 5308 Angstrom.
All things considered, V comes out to 17.6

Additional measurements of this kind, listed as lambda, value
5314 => 17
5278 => 13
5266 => 16.1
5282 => 12.9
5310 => 17.8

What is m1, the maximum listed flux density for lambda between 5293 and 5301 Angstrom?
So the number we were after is 16.6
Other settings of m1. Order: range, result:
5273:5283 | 14.7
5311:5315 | 17.6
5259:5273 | 17.2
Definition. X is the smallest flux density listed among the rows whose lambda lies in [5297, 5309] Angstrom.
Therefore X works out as 16.3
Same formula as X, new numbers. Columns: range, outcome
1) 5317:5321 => 15.5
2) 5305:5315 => 17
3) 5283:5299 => 13.4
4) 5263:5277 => 13.7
